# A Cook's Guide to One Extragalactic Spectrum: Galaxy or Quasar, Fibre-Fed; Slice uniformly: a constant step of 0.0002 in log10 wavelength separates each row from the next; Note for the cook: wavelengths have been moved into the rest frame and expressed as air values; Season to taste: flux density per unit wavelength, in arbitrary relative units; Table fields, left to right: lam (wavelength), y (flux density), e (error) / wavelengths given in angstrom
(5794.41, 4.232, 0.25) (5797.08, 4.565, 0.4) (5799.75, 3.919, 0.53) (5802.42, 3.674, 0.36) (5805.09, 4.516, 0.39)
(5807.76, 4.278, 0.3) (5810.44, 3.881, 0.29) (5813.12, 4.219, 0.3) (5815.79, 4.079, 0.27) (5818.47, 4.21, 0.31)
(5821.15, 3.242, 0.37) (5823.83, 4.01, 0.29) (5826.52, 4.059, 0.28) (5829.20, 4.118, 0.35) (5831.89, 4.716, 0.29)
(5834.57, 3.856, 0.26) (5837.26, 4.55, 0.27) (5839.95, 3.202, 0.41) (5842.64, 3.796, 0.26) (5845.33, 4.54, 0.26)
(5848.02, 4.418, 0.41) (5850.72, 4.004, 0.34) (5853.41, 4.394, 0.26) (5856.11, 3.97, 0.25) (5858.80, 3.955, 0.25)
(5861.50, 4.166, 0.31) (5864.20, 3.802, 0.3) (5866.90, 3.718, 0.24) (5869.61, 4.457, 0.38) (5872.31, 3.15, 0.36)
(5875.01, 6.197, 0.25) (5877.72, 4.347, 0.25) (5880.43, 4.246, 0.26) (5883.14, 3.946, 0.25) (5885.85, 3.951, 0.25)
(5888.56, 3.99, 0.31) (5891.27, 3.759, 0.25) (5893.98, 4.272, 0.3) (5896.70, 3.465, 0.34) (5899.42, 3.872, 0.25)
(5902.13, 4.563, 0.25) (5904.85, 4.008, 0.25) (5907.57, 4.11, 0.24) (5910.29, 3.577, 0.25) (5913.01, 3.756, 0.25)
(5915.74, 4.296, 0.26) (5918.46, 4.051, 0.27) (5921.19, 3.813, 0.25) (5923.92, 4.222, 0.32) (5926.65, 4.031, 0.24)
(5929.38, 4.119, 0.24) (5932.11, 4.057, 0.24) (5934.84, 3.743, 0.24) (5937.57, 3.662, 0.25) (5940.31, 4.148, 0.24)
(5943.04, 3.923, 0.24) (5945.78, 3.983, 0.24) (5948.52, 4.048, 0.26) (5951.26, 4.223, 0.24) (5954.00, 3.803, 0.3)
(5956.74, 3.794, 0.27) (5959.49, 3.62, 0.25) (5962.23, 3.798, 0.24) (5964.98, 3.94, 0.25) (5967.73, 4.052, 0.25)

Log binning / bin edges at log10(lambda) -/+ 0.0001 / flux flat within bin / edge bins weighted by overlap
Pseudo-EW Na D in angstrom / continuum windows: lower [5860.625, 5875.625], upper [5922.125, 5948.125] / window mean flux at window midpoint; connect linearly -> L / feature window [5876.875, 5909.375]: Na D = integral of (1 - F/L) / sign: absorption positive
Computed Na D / 0.5 angstrom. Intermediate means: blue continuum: 4.16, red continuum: 3.99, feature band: 4.03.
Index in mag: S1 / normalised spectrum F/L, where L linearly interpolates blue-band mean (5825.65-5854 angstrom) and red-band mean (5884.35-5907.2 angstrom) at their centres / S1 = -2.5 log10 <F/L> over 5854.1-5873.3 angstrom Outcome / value 0.04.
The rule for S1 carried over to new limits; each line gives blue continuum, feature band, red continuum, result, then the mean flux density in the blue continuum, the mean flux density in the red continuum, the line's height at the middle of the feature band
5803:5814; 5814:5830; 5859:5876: 0.061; 4.19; 4.19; 4.19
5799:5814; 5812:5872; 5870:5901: 0.013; 4.08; 4.12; 4.1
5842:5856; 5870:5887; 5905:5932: -0.048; 4.23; 4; 4.13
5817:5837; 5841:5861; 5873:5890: 0.016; 4.06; 4.39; 4.2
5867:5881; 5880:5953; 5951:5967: 0.037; 4.42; 3.84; 4.13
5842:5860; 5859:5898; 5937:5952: 0.006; 4.17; 4.01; 4.12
